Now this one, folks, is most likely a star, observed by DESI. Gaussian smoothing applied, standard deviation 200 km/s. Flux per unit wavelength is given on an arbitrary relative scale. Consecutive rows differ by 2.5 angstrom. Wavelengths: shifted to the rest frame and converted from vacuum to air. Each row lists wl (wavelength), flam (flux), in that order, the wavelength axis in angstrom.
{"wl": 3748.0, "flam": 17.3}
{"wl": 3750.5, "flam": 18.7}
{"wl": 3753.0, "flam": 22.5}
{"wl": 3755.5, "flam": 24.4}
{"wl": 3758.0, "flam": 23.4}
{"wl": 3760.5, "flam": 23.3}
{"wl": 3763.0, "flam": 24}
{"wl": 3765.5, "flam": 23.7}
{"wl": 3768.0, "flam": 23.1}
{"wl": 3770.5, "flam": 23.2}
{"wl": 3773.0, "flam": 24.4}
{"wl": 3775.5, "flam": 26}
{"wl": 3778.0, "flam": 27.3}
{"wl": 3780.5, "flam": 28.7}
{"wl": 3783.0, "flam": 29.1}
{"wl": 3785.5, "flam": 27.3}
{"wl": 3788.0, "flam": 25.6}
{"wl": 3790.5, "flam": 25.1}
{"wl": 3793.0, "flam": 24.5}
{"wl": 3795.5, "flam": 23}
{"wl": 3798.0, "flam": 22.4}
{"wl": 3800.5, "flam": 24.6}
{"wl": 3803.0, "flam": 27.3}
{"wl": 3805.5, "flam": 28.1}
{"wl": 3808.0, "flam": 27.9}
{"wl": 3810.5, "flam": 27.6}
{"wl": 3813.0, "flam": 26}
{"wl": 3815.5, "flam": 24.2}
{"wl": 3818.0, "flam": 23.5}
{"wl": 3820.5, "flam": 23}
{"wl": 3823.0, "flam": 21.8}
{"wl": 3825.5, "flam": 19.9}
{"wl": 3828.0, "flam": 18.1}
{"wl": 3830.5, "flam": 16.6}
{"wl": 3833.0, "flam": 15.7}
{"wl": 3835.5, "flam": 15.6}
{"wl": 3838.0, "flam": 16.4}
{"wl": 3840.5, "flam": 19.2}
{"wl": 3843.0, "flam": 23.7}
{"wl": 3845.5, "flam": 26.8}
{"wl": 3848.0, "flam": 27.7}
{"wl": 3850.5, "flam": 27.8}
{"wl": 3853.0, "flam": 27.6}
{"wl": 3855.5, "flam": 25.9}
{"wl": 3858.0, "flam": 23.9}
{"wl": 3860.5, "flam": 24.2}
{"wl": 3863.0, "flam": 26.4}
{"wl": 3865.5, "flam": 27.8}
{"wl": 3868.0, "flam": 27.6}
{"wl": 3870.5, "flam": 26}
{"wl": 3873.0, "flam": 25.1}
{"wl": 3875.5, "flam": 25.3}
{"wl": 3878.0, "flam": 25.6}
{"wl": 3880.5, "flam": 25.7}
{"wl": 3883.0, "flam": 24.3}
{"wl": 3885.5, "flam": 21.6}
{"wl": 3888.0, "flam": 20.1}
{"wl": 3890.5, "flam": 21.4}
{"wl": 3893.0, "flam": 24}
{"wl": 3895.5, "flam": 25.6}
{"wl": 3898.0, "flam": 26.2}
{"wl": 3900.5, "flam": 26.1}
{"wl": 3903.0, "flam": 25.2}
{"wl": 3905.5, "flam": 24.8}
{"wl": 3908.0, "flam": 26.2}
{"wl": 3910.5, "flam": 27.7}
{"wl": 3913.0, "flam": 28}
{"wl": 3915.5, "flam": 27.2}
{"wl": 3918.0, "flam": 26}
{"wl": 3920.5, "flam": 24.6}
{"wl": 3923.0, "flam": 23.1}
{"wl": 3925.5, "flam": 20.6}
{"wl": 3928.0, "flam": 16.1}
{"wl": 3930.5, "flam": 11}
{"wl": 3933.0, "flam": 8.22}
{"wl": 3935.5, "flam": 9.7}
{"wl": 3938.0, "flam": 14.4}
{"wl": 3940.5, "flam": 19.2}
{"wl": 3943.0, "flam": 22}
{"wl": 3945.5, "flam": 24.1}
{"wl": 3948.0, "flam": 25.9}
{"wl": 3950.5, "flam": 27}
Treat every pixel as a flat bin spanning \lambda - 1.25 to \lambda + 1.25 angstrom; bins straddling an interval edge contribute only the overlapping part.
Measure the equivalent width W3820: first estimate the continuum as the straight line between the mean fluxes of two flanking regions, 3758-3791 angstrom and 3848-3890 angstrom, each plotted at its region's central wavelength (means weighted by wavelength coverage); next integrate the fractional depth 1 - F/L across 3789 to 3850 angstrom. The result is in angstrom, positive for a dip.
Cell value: 5.8 angstrom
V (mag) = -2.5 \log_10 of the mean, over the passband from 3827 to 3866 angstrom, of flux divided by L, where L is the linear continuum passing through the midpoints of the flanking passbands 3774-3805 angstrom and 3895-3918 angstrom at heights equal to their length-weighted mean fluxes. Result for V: 0.156 mag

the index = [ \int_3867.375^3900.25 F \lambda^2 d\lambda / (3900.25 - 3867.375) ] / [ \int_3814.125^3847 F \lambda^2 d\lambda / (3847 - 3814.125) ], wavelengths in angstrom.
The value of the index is 1.2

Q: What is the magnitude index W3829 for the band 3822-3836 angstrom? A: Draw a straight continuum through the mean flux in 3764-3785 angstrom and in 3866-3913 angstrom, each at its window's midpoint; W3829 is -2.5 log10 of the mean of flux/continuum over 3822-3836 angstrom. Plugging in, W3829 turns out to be 0.37 mag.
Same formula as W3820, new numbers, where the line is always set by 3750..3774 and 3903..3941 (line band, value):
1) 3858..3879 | -4.3 angstrom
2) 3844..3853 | -2.3 angstrom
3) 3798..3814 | -2.9 angstrom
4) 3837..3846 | 0.3 angstrom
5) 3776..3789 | -2.7 angstrom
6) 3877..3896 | -2.0 angstrom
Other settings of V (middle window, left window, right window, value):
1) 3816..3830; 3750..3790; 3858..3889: 0.18 mag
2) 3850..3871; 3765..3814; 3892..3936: -0.11 mag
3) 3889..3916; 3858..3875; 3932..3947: -0.20 mag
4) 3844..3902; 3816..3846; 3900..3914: -0.09 mag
